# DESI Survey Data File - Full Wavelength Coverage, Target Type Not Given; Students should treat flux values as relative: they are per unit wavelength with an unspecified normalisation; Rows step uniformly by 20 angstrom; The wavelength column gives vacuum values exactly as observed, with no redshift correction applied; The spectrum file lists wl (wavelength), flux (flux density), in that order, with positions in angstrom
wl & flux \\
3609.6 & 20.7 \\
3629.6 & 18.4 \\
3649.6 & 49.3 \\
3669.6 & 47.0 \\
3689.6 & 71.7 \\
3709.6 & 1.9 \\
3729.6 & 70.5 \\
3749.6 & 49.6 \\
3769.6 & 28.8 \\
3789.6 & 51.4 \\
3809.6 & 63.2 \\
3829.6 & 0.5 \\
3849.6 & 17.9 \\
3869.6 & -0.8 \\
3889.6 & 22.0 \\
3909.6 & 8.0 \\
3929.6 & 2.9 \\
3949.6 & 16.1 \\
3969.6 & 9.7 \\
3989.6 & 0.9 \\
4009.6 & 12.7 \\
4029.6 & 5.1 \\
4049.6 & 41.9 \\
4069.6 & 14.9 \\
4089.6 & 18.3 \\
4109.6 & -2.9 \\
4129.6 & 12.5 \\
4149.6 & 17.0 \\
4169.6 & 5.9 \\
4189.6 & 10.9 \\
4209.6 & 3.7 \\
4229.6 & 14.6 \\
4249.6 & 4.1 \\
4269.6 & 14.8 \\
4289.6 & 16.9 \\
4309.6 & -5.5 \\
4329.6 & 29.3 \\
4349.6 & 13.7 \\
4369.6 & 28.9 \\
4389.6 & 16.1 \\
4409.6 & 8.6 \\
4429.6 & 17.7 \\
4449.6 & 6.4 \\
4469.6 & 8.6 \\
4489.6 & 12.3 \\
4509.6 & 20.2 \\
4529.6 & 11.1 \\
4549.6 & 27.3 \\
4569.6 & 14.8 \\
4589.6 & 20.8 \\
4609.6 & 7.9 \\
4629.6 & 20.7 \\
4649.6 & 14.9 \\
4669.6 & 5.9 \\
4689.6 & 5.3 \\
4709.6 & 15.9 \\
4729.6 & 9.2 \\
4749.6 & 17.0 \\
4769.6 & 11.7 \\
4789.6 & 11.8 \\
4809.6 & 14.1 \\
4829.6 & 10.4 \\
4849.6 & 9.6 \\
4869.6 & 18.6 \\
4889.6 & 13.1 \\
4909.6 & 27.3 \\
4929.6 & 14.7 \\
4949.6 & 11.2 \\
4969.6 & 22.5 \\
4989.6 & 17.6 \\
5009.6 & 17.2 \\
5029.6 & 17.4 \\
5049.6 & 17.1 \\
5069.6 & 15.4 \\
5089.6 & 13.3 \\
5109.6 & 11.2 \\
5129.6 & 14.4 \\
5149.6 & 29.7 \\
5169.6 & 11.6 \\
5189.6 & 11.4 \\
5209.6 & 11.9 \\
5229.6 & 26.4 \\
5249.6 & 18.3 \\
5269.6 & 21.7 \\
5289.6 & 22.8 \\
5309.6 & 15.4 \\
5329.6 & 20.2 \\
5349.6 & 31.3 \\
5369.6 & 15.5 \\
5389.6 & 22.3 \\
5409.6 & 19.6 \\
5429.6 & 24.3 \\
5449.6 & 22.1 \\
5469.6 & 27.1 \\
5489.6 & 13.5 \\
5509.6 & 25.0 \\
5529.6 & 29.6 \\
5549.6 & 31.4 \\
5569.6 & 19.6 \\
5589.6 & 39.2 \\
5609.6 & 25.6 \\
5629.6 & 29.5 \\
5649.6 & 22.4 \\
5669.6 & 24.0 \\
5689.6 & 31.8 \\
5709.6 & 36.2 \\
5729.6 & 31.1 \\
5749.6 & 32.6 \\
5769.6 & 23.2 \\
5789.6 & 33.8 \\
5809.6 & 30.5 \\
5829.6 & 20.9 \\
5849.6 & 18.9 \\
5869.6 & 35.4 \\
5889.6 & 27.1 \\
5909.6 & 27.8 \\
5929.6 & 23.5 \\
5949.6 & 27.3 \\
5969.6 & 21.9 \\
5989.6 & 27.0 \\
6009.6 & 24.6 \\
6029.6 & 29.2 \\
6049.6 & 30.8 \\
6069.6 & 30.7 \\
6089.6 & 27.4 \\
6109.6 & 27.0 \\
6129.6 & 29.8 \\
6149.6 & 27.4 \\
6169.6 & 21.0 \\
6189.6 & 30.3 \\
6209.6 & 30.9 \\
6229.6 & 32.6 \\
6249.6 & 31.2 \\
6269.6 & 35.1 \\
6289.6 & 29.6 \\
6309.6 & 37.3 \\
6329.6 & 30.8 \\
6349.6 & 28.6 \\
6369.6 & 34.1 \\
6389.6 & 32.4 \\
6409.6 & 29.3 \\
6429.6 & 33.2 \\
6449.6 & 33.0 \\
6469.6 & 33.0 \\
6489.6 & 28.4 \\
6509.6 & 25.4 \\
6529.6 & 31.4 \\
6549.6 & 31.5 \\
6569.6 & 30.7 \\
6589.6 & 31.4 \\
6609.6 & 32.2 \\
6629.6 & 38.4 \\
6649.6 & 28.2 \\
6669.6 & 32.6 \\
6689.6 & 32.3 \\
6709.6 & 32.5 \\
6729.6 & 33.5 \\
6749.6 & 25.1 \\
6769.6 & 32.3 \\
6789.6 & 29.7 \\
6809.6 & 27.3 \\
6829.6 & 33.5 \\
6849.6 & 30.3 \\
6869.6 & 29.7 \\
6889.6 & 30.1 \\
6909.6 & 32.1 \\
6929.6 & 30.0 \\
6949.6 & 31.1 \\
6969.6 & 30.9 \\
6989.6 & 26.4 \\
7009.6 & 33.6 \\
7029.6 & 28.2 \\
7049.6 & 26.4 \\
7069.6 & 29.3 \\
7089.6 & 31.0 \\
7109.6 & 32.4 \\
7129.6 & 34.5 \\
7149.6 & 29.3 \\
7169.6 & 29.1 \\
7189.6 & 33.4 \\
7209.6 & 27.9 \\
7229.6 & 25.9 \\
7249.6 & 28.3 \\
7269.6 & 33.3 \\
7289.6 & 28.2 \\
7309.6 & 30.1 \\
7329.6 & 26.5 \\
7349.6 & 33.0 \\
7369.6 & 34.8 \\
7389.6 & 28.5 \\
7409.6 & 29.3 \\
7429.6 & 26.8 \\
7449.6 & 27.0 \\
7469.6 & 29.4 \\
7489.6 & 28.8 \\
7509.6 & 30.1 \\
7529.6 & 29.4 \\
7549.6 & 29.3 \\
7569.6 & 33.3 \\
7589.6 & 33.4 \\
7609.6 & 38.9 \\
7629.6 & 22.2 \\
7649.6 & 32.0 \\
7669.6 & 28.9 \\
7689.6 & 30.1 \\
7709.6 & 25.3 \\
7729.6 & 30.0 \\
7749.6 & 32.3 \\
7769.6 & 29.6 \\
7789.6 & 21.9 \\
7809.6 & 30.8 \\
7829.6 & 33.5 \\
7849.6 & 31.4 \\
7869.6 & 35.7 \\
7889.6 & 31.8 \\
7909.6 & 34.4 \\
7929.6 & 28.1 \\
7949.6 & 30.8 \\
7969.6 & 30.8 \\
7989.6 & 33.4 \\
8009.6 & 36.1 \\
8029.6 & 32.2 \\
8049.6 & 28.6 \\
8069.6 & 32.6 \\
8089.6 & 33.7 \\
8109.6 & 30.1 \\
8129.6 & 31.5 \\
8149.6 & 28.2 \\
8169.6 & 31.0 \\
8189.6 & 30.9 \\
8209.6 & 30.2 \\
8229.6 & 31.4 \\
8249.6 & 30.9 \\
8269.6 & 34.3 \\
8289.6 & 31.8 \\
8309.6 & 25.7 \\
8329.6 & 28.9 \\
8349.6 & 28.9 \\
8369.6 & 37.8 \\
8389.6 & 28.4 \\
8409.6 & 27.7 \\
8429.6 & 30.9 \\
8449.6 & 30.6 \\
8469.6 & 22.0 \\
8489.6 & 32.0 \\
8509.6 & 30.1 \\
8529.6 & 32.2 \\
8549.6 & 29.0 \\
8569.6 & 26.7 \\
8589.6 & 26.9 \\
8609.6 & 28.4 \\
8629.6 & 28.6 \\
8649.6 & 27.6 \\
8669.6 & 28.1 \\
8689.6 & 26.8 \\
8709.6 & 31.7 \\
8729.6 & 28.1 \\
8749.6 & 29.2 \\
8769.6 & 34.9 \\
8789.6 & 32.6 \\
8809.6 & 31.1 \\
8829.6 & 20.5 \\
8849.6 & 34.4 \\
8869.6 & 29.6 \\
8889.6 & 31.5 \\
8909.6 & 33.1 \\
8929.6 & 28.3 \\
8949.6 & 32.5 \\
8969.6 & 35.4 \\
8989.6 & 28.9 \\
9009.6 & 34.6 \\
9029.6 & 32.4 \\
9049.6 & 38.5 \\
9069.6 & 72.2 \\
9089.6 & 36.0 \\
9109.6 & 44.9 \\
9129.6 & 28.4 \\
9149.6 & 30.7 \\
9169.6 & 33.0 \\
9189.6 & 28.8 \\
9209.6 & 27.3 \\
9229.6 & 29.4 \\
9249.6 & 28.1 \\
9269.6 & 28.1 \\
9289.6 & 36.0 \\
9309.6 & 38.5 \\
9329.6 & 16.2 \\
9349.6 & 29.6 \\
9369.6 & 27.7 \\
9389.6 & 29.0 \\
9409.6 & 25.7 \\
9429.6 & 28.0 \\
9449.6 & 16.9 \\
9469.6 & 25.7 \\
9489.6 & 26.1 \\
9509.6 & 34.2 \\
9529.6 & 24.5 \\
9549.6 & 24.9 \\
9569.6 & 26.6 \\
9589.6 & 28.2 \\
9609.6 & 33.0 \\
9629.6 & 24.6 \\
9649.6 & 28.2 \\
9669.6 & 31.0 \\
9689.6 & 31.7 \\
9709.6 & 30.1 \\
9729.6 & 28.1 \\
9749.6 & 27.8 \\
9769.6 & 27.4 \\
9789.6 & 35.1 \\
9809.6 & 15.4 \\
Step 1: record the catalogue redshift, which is 0.382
